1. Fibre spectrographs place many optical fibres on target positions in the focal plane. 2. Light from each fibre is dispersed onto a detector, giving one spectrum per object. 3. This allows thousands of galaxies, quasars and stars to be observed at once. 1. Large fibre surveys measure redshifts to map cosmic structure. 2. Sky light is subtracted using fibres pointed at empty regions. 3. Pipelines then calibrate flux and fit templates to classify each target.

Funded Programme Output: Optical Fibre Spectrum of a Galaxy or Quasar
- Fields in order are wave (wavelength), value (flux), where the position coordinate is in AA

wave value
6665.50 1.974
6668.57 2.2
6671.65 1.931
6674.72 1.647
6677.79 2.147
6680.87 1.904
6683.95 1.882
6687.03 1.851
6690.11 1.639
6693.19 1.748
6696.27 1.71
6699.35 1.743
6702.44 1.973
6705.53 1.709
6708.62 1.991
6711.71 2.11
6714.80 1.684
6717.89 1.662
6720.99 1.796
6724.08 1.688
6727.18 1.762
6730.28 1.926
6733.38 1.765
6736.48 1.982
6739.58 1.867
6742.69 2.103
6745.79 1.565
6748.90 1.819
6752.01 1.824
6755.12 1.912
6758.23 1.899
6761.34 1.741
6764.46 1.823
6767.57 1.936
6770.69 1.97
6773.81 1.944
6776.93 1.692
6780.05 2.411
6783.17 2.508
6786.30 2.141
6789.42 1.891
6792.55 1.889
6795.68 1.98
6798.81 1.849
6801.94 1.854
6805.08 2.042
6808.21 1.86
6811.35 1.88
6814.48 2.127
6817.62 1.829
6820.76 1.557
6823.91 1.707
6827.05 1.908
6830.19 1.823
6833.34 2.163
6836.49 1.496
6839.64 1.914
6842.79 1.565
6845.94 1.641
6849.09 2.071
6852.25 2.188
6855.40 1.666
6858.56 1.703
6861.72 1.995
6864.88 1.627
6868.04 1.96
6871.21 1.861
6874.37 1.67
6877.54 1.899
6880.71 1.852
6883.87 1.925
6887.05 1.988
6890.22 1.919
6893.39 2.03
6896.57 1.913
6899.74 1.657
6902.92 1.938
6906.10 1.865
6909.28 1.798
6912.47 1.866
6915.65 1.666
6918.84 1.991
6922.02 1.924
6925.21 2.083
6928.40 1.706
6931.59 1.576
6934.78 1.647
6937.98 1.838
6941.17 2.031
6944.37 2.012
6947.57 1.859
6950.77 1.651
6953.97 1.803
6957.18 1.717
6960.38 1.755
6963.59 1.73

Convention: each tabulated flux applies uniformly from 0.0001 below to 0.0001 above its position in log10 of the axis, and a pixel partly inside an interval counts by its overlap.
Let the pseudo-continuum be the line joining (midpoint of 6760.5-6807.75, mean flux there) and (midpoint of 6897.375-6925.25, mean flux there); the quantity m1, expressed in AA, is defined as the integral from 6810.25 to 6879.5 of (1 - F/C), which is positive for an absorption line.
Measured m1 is 3.3 AA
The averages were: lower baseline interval 1.98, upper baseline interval 1.85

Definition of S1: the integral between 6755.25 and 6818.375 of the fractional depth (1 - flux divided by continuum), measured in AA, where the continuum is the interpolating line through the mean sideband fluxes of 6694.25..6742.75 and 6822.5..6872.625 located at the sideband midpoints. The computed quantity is -4.5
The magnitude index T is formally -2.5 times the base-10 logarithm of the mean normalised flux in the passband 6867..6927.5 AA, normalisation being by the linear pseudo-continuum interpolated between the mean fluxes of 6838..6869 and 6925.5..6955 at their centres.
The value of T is -0.04 mag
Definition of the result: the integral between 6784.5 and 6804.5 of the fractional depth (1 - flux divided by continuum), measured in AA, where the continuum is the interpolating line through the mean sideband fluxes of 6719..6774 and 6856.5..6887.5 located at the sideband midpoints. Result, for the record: -1.1 AA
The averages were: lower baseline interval 1.85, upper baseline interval 1.84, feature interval 1.95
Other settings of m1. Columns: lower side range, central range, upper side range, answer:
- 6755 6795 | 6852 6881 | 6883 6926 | 1.4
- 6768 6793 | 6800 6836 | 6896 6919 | 2.1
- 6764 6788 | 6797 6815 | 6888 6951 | 0.8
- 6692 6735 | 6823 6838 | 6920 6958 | -0.1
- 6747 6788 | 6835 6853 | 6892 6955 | 1.0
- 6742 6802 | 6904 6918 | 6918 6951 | 0.4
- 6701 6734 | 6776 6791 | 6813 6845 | -2.8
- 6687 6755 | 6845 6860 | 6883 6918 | -0.1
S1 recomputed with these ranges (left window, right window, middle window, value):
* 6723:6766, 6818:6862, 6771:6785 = -2.3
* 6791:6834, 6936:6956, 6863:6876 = 0.6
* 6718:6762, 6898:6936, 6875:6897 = -1.3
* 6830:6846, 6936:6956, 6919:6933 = 0.0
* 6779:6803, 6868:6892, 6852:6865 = 0.7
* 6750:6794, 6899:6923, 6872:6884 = 0.3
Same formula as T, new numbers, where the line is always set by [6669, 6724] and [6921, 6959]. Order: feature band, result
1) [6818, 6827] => 0.08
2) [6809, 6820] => -0.05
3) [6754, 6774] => -0.03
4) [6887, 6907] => -0.04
